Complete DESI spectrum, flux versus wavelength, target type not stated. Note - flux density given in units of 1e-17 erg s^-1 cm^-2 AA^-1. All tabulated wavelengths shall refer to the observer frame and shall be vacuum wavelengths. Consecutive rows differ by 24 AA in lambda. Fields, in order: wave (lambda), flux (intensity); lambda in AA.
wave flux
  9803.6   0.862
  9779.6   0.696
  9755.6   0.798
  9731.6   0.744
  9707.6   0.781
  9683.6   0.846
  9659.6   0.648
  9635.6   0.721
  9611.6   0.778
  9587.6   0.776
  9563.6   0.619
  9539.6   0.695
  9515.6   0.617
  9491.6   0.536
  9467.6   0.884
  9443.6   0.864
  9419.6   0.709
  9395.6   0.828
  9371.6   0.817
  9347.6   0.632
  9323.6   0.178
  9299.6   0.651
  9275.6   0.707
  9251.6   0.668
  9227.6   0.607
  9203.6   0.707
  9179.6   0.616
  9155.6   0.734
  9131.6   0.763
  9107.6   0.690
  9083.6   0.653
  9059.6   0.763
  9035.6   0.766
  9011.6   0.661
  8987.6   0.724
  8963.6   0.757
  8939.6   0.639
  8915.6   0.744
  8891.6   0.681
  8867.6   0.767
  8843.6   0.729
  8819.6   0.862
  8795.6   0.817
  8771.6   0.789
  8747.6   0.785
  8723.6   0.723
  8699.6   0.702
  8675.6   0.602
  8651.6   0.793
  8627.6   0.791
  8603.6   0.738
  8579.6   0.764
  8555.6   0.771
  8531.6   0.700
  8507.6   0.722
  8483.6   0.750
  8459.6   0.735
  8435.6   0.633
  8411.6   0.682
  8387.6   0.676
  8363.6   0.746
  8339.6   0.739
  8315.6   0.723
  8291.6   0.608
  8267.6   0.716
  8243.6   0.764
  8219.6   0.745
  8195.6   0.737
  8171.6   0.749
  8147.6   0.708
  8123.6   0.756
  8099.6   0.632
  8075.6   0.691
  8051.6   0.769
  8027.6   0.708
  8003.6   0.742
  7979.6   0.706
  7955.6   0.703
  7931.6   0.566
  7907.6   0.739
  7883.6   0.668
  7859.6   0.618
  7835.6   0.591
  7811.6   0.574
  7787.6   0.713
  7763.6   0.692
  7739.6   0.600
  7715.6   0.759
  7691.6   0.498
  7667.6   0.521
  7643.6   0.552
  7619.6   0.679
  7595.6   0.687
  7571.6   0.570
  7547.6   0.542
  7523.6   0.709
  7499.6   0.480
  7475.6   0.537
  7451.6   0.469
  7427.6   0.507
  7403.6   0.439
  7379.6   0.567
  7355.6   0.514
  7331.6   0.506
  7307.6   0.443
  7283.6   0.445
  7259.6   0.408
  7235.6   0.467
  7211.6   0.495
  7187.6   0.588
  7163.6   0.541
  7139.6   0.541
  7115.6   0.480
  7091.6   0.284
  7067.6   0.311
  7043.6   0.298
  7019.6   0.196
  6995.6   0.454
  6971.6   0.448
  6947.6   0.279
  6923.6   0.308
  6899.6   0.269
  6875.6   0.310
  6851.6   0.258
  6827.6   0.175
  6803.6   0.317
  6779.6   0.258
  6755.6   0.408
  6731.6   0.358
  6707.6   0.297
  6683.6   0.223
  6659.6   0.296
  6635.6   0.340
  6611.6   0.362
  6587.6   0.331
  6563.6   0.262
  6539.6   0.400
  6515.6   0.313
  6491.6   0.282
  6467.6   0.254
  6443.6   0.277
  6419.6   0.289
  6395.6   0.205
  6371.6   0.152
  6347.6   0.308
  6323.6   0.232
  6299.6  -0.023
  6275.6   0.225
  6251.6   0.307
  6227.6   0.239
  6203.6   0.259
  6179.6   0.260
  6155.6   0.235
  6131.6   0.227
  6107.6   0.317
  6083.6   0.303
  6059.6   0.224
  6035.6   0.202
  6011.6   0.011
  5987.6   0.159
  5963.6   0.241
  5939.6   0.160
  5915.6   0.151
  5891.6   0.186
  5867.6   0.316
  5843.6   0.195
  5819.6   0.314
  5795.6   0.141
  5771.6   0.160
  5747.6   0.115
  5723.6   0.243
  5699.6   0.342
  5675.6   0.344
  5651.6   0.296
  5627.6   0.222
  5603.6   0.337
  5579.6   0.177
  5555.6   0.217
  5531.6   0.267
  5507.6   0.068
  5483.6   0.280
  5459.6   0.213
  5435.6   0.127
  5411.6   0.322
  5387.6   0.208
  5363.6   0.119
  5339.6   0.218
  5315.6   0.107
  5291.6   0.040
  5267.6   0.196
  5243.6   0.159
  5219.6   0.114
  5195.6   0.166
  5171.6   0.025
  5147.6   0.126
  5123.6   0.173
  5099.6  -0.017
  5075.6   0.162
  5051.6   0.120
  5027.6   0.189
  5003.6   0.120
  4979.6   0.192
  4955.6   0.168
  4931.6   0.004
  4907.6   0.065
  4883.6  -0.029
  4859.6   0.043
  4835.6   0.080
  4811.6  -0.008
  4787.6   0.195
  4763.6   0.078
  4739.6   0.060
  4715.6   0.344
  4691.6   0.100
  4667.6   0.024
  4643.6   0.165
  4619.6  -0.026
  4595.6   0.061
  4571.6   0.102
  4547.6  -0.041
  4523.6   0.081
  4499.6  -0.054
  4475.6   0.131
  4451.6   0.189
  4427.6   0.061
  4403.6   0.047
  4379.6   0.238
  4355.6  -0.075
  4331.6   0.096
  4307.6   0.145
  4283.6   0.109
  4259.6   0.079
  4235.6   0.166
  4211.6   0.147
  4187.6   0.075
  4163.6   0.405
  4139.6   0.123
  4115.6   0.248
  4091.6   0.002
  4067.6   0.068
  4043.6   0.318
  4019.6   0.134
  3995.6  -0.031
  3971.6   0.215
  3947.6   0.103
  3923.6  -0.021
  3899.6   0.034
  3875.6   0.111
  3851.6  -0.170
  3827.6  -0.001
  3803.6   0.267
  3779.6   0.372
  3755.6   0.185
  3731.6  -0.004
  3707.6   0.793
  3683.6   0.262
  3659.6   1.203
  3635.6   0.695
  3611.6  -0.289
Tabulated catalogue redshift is 0.78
